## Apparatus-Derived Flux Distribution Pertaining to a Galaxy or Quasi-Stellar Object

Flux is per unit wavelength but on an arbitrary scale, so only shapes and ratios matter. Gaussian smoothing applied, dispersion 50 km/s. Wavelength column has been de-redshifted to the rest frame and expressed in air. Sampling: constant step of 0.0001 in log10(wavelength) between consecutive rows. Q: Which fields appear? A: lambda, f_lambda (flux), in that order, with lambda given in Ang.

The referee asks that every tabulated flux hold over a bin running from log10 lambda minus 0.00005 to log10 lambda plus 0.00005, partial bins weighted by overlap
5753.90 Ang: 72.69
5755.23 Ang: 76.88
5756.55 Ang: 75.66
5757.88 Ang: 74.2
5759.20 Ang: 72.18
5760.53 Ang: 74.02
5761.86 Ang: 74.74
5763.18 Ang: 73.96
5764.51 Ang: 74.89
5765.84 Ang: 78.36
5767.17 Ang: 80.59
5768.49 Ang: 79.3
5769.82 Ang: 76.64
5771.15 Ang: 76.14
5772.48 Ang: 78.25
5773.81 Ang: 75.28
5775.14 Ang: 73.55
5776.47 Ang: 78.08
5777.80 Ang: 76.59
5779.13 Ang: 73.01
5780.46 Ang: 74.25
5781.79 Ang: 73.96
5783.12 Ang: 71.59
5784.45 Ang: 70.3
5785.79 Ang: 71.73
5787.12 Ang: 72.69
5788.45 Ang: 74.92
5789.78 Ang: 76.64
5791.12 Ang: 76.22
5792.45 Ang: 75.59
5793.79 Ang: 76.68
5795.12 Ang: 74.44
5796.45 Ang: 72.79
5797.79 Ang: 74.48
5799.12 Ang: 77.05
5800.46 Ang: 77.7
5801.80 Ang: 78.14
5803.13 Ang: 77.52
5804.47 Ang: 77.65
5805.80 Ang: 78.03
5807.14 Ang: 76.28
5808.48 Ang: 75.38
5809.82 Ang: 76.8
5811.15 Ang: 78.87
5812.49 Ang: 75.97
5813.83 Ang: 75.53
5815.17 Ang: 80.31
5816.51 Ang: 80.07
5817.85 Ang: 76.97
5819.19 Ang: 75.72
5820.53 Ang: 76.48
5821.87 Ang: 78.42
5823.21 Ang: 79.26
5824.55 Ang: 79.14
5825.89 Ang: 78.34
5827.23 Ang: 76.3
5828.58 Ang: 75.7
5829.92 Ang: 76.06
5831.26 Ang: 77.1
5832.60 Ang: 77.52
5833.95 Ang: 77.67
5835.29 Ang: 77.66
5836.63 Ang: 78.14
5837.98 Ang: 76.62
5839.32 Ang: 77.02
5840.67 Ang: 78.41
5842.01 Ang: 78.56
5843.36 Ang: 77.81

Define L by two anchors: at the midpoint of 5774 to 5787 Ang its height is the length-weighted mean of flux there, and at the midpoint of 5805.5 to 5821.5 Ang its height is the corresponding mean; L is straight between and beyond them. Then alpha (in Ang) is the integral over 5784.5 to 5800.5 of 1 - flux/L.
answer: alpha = 0.0 Ang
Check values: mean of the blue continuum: 73.7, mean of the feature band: 74.8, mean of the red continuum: 77.2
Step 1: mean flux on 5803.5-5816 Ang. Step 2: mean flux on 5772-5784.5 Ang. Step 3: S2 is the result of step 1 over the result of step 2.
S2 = 1.0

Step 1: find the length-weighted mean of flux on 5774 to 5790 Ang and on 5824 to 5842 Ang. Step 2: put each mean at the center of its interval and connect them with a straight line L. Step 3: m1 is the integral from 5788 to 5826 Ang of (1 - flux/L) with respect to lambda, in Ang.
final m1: -0.66 Ang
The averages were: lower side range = 73.9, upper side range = 77.4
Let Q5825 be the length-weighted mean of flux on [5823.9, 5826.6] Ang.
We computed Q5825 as 78.8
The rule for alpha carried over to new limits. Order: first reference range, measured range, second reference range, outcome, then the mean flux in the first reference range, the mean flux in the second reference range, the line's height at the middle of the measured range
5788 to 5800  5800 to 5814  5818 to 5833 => -0.17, 75.5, 77.3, 76.2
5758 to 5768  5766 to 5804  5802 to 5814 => 0.36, 75.6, 77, 76.3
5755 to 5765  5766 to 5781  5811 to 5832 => -0.29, 74.5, 77.5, 75.1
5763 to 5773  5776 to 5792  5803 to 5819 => 0.67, 77.4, 77.4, 77.4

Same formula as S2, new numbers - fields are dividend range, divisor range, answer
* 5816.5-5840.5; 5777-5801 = 1.04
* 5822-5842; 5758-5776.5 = 1.02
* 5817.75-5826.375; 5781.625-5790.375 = 1.07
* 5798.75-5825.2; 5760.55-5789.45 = 1.03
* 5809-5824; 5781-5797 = 1.05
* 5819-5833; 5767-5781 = 1.01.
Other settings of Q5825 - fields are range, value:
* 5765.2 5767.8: 79.4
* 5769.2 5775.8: 75.9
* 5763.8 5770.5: 77.9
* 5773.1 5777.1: 75.6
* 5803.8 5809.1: 76.8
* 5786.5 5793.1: 75.3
